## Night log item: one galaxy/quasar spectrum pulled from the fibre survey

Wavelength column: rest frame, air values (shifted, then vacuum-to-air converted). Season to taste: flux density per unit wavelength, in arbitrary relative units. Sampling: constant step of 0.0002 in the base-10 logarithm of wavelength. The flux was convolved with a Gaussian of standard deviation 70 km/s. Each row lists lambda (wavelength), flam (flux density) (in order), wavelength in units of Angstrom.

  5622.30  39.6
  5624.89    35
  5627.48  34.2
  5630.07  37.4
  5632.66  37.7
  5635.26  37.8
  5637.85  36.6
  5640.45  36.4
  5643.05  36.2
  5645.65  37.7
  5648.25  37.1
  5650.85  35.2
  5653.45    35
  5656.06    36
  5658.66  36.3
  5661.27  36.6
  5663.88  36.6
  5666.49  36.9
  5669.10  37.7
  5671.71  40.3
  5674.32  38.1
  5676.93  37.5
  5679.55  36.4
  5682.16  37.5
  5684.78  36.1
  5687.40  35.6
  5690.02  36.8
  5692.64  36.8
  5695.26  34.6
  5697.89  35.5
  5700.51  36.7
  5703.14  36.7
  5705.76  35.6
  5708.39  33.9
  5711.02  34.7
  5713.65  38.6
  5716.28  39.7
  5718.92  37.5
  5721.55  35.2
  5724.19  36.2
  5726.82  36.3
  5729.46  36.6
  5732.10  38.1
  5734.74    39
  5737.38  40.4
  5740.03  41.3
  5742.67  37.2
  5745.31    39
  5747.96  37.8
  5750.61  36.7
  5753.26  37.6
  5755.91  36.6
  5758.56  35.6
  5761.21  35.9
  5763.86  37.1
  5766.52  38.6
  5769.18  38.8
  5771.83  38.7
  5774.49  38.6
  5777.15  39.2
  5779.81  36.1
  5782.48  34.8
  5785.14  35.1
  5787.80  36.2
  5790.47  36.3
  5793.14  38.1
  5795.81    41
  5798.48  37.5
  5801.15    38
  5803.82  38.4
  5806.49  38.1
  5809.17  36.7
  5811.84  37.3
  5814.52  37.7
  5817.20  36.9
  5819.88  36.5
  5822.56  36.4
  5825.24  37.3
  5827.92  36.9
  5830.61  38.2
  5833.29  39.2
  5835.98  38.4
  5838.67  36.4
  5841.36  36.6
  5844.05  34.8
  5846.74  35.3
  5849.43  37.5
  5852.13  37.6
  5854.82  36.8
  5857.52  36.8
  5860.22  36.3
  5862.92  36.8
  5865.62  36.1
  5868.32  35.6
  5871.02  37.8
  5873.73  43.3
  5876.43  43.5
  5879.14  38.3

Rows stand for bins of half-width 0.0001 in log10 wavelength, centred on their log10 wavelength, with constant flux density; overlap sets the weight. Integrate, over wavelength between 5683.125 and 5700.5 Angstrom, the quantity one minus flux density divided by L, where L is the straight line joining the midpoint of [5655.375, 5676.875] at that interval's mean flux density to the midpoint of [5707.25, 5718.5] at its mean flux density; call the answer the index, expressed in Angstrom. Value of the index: 0.5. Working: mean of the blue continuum 37.4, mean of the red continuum 36.8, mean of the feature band 36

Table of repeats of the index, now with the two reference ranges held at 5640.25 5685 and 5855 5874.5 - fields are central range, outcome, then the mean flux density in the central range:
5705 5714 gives 0.4 Angstrom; 35.4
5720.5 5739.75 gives -0.3 Angstrom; 37.6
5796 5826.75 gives -0.2 Angstrom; 37.5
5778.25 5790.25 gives 0.5 Angstrom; 35.7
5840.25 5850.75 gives 0.3 Angstrom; 36.1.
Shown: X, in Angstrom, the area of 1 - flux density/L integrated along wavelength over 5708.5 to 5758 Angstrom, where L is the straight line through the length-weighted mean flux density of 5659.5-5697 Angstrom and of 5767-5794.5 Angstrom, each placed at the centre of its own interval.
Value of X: -0.64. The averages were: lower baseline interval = 36.9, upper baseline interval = 37.2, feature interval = 37.6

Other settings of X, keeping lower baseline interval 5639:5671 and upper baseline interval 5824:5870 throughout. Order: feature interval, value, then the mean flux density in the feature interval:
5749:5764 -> 0.1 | 36.6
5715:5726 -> -0.1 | 37.1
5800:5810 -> -0.3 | 37.9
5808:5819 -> -0.1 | 37.1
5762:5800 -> -0.8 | 37.6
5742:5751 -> -0.3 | 37.8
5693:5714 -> 0.5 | 35.7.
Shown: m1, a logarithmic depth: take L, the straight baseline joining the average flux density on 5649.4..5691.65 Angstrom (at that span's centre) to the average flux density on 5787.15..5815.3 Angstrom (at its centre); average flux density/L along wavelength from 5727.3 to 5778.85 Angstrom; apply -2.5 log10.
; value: -0.02 mag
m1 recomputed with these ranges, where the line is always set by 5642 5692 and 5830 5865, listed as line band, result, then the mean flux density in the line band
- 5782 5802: -0.01 mag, 37.2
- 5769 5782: -0.03 mag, 38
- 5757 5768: 0.00 mag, 36.8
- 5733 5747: -0.07 mag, 39.3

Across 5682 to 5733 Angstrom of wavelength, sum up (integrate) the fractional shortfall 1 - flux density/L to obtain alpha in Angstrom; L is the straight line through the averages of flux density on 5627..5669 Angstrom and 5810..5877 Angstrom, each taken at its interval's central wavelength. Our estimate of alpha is 0.6 Angstrom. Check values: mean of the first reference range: 36.6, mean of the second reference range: 37.4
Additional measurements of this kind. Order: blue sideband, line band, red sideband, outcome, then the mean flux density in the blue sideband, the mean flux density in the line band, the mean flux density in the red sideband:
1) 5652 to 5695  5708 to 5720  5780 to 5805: 0.0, 36.8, 37.1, 37.2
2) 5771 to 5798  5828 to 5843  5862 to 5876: 0.1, 37.4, 37.6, 38.3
